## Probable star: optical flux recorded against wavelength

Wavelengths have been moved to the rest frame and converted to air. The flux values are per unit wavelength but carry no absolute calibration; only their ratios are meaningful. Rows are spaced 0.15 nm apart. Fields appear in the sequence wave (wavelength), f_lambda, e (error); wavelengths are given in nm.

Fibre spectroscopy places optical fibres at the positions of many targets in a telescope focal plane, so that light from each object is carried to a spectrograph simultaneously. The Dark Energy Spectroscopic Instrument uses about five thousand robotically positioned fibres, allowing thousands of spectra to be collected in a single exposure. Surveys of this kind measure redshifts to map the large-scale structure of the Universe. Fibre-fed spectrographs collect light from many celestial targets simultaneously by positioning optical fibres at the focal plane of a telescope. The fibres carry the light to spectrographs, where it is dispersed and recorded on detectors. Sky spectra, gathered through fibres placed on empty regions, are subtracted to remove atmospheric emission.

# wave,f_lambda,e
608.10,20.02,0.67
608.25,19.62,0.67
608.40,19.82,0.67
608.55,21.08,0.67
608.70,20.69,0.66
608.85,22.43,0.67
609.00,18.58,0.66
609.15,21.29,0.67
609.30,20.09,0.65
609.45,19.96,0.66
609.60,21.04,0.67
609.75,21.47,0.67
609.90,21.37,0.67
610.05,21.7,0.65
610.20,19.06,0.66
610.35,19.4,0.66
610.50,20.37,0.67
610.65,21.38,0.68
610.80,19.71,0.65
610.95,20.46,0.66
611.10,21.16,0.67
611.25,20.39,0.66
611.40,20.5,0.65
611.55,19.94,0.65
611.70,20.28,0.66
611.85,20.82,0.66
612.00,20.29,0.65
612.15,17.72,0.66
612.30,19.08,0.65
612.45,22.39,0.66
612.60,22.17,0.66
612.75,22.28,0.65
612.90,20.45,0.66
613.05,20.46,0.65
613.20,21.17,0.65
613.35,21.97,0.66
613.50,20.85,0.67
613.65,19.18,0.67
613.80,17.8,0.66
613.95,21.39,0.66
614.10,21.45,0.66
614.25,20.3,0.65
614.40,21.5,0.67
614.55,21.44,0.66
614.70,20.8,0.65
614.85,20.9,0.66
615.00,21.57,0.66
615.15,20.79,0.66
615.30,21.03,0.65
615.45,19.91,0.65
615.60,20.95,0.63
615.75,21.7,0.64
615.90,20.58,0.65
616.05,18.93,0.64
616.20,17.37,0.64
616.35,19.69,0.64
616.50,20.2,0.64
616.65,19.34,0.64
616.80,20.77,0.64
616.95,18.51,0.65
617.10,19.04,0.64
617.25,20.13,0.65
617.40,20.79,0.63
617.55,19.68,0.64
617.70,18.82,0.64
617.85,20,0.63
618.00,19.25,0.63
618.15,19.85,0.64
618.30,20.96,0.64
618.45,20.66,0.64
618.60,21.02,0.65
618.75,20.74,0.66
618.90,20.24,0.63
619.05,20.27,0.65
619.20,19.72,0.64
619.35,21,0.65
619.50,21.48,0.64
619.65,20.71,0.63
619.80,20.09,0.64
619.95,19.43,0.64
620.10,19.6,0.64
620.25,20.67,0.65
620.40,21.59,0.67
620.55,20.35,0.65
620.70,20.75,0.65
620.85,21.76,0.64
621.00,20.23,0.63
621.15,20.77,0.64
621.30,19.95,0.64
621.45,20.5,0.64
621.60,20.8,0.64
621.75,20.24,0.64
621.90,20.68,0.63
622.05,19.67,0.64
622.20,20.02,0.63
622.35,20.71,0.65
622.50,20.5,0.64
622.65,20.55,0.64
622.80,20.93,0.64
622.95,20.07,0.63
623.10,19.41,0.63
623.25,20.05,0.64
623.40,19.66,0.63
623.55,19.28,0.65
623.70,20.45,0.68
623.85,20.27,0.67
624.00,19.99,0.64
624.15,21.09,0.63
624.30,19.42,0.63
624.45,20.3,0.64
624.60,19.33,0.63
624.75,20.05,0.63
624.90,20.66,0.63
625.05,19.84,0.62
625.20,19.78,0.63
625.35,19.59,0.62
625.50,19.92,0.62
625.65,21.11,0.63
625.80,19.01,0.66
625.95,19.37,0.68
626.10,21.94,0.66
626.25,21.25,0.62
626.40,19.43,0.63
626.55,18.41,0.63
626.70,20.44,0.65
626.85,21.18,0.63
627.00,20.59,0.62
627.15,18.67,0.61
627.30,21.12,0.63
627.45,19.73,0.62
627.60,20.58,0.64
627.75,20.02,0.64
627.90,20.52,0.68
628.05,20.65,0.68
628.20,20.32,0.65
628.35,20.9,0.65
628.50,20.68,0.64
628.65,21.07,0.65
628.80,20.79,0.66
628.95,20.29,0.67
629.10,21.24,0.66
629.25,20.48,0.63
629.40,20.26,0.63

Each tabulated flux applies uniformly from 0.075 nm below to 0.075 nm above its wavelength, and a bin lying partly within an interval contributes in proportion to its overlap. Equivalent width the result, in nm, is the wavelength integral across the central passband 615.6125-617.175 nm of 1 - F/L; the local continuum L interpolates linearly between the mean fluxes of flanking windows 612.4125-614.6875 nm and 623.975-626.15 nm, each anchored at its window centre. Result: 0.08 nm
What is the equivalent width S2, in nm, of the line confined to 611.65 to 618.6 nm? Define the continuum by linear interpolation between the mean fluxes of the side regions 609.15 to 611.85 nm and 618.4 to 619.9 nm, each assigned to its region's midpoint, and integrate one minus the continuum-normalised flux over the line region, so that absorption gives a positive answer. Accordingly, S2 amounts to 0.07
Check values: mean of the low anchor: 20.5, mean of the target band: 20.3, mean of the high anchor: 20.6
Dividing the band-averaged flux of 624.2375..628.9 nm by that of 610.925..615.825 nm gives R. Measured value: 1.0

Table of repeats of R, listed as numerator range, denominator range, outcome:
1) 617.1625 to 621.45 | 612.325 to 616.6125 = 0.99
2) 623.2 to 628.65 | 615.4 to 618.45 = 1.02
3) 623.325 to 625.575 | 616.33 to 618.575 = 1.00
